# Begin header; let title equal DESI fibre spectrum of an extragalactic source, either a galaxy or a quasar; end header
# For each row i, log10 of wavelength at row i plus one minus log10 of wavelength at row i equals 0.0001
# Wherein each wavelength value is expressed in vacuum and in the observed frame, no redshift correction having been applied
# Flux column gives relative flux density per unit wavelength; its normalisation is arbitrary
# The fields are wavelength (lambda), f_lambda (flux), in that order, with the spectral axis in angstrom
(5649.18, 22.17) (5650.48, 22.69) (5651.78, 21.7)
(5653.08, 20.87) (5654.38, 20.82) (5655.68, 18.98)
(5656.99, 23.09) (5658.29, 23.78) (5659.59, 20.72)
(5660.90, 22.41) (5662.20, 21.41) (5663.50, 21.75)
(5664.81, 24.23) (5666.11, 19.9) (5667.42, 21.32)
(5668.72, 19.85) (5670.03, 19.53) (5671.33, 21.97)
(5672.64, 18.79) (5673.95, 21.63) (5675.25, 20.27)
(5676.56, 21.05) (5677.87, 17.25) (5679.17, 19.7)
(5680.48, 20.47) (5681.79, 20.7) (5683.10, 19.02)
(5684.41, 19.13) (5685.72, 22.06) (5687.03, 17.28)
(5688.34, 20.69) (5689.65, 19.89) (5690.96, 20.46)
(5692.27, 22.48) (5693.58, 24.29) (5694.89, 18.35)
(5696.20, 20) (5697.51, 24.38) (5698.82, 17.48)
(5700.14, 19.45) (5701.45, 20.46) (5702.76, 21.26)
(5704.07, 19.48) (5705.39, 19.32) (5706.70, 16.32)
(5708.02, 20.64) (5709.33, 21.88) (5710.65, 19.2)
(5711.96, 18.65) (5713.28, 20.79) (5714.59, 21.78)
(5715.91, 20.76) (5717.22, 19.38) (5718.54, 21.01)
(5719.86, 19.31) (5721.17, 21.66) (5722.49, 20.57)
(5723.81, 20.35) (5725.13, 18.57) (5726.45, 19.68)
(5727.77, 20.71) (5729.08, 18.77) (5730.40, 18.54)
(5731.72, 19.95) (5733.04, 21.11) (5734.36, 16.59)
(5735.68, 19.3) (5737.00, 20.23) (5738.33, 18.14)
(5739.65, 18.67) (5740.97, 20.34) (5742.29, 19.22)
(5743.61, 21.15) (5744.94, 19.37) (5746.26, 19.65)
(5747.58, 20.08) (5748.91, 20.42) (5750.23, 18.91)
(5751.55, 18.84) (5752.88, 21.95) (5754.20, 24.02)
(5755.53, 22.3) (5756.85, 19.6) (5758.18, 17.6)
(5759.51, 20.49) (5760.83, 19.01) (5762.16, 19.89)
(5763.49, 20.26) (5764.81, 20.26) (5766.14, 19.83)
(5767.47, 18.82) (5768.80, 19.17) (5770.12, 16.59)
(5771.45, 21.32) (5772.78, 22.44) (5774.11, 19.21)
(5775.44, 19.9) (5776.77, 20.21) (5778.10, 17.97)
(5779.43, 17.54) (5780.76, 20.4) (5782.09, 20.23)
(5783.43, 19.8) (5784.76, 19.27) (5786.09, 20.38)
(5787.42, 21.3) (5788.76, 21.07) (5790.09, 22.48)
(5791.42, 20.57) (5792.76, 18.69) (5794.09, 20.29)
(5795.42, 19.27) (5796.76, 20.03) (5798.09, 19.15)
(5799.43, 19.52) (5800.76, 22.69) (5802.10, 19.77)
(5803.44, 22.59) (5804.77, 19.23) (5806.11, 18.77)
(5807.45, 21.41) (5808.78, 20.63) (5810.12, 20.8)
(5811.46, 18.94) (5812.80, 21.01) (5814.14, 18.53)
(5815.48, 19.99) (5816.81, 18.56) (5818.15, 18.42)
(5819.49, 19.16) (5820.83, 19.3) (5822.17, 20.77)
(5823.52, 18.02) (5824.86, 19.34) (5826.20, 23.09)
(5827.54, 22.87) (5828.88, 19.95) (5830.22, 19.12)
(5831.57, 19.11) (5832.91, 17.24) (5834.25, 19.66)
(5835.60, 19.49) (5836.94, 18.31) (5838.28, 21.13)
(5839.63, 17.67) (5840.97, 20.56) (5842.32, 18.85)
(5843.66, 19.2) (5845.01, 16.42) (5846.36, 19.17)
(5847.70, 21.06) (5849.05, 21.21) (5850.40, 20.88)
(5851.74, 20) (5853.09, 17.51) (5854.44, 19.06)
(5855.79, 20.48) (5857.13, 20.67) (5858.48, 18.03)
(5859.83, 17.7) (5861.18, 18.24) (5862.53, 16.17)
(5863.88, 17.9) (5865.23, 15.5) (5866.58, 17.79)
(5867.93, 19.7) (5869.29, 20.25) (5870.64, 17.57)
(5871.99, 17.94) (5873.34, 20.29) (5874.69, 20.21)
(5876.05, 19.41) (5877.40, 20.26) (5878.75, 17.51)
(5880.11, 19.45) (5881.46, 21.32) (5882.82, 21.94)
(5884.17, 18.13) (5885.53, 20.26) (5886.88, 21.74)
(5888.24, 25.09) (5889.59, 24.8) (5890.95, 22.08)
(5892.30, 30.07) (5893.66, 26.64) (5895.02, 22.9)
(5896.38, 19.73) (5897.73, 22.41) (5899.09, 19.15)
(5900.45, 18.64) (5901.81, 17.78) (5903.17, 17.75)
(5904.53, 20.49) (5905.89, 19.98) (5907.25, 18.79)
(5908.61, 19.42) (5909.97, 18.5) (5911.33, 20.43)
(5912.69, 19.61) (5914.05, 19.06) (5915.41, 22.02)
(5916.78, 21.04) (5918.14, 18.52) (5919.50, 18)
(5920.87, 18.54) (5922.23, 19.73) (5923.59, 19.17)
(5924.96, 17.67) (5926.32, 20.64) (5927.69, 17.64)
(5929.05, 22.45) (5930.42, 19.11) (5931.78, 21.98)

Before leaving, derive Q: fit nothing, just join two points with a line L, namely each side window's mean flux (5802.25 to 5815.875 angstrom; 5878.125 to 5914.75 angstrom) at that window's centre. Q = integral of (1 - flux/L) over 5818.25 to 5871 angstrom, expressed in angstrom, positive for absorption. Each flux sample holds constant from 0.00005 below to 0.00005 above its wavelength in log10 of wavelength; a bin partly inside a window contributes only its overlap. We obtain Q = 3.3 angstrom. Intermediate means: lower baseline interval 20.2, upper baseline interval 20.9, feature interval 19.2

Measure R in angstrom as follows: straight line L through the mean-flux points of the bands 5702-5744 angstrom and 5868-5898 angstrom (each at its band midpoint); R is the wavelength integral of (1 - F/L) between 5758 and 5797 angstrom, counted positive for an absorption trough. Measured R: 0.9 angstrom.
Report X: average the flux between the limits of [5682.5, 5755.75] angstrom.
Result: 20.1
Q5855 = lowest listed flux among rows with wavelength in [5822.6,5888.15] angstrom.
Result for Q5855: 15.5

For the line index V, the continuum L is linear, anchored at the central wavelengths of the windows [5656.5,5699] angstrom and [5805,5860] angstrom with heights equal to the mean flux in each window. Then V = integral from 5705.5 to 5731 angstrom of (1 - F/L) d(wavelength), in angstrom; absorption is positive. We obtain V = 0.70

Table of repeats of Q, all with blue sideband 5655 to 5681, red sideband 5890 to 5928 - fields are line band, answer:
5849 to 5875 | 2.1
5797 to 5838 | 1.3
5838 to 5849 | 0.6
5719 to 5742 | 1.3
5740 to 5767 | 0.7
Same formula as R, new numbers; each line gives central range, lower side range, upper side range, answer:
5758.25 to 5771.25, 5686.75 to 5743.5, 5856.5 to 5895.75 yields 0.47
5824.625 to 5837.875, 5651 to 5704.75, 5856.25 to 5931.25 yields 0.19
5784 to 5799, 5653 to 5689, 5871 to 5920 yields 0.30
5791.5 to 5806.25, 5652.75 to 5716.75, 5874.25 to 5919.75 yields 0.40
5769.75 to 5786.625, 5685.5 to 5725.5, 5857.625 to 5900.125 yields 0.50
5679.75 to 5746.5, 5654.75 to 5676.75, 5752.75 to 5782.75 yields 2.05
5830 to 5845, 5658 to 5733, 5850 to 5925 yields 0.76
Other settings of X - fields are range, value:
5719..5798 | 19.9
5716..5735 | 19.8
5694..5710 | 20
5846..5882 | 19.1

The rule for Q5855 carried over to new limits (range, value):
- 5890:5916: 17.75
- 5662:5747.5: 16.32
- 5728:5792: 16.59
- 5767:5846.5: 16.42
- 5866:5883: 17.51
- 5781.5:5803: 18.69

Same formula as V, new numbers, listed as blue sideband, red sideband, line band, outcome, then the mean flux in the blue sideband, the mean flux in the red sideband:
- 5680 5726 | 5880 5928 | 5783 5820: 0.53 angstrom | 20.2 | 20.6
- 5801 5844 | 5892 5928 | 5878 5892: -1.04 angstrom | 19.8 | 20.1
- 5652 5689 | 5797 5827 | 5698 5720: 0.65 angstrom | 20.7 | 20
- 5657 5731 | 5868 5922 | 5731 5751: 0.85 angstrom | 20.4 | 20.4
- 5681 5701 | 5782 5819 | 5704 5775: 1.41 angstrom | 20.4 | 20.1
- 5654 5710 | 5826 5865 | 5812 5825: 0.11 angstrom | 20.6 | 19.2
